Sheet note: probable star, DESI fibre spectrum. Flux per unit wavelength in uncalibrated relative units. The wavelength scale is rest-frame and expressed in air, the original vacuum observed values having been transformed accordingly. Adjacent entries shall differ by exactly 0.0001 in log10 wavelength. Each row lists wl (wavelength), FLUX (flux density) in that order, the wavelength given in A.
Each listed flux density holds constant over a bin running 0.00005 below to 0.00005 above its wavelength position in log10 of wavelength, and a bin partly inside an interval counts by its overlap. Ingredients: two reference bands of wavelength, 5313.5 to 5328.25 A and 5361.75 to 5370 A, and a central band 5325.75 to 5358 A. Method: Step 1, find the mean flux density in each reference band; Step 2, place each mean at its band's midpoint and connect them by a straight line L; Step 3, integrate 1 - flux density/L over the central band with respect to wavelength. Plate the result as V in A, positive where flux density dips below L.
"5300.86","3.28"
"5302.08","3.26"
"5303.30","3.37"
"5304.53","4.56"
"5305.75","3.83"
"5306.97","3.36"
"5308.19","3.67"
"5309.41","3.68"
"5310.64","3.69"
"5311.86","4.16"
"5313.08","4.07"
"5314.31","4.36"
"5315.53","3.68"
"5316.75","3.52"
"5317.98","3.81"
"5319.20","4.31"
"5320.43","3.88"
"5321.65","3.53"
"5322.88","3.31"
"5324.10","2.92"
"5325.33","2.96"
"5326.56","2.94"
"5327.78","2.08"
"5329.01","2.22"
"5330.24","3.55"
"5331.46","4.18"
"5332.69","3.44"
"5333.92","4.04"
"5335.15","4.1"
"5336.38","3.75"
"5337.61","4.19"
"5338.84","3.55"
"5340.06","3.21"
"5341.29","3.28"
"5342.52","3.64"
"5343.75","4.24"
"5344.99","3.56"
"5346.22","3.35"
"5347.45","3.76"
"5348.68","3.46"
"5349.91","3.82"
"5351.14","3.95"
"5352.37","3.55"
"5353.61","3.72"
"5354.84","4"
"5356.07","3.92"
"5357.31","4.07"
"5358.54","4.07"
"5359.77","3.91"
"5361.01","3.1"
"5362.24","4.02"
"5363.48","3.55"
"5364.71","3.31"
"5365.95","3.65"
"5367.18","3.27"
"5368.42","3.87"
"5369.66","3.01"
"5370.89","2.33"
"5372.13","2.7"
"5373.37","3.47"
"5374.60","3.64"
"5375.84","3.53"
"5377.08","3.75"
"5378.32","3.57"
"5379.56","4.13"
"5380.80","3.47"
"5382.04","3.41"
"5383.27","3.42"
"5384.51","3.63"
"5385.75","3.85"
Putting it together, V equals -0.9 A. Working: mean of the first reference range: 3.46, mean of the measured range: 3.6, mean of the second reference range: 3.53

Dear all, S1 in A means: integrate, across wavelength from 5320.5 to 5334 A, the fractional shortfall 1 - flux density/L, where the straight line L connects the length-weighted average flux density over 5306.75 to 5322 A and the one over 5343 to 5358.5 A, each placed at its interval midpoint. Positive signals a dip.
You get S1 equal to 2.2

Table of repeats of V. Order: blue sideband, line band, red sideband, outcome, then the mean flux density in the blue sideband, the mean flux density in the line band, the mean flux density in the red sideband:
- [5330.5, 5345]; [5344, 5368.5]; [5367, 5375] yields -1.9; 3.77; 3.7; 3.17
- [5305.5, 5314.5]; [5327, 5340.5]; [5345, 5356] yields 1.0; 3.83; 3.48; 3.71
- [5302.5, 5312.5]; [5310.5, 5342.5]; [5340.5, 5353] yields 1.3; 3.78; 3.57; 3.65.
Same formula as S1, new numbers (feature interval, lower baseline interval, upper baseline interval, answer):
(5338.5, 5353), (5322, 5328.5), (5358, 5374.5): -2.2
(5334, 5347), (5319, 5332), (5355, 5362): -0.8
